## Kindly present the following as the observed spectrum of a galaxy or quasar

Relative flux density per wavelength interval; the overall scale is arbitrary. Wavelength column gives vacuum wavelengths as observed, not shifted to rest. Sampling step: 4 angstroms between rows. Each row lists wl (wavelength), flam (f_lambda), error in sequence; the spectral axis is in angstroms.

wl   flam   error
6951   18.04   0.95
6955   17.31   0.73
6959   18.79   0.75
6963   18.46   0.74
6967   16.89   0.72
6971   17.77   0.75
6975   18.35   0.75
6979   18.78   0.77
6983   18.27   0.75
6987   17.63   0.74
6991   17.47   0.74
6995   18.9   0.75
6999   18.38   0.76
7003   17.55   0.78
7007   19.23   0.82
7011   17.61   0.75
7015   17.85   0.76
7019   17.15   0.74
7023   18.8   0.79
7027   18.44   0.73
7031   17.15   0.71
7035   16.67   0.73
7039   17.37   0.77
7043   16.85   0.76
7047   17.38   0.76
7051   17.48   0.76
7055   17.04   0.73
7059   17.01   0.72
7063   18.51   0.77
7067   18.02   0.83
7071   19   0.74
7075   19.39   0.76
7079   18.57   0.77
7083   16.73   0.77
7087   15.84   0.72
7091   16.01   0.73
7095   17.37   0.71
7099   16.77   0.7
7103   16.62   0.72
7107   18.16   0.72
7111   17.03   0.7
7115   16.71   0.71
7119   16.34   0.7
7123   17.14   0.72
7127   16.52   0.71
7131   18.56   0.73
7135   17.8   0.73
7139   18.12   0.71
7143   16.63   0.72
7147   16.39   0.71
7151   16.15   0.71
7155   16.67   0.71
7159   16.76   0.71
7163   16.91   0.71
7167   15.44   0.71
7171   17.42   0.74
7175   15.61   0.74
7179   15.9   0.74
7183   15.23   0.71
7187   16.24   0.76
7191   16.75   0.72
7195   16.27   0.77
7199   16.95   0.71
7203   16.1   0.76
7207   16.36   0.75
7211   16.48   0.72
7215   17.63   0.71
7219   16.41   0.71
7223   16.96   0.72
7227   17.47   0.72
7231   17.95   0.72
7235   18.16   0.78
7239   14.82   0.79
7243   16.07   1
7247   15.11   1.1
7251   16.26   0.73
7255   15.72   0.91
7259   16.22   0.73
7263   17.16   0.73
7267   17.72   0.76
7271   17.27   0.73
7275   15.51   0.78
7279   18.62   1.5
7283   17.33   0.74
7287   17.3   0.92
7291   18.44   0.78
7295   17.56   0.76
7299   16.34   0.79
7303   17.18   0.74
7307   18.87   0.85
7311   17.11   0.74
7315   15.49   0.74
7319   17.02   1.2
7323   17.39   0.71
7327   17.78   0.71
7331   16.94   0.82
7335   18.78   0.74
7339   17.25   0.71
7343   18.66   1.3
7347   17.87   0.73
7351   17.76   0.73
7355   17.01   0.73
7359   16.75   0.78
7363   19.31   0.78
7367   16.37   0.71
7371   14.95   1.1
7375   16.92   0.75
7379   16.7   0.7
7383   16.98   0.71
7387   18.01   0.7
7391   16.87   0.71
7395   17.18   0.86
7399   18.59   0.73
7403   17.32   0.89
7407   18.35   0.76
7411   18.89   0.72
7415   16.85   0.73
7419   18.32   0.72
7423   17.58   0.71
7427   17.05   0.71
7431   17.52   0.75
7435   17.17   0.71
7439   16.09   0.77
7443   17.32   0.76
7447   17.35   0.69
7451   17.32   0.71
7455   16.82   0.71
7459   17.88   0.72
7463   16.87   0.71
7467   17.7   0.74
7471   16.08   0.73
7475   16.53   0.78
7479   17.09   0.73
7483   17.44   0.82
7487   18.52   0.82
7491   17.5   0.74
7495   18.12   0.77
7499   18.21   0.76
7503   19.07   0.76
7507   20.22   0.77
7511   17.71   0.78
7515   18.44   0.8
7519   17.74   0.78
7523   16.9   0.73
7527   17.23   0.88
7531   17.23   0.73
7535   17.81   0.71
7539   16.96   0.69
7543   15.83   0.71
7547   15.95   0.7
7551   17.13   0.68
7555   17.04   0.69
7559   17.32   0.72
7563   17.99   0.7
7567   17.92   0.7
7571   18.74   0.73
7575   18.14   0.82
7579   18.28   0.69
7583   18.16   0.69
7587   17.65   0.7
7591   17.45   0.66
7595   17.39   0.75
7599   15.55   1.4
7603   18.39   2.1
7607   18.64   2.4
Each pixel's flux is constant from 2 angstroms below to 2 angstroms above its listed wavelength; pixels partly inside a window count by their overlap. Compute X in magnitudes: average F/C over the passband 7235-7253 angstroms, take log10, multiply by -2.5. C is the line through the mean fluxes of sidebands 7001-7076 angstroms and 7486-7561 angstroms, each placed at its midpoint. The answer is 0.12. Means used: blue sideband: 17.8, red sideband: 17.6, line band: 15.9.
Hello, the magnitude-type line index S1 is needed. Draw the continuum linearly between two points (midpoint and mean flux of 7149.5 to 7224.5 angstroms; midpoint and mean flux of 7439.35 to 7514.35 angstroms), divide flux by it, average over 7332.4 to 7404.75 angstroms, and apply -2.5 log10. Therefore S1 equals -0.01 mag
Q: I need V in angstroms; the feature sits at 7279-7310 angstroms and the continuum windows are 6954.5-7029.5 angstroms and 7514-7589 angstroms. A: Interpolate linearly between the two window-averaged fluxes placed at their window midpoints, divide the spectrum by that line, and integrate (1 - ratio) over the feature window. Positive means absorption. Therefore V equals 0.2 angstroms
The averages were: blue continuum 18.1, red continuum 17.5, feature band 17.6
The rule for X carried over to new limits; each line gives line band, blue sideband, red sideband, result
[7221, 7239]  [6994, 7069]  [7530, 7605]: 0.02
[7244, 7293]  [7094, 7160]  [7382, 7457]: 0.02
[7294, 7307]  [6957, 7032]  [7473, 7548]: 0.03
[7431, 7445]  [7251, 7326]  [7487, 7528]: 0.05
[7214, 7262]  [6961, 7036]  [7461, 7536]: 0.08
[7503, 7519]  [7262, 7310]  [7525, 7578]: -0.08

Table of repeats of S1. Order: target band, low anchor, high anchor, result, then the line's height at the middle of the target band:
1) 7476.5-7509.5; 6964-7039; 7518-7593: -0.045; 17.5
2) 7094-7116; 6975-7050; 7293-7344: 0.038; 17.7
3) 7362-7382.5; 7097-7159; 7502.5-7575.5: 0.041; 17.4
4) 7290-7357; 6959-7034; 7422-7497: 0.000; 17.5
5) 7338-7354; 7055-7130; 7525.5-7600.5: -0.032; 17.4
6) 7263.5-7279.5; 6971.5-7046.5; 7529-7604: 0.033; 17.7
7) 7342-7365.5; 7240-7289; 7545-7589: -0.055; 17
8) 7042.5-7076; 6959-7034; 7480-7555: 0.008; 18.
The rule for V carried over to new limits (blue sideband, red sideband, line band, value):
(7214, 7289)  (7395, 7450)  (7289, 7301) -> -0.3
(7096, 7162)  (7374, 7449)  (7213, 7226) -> 0.1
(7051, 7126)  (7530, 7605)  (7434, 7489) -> 0.8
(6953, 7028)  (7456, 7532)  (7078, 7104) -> 1.8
